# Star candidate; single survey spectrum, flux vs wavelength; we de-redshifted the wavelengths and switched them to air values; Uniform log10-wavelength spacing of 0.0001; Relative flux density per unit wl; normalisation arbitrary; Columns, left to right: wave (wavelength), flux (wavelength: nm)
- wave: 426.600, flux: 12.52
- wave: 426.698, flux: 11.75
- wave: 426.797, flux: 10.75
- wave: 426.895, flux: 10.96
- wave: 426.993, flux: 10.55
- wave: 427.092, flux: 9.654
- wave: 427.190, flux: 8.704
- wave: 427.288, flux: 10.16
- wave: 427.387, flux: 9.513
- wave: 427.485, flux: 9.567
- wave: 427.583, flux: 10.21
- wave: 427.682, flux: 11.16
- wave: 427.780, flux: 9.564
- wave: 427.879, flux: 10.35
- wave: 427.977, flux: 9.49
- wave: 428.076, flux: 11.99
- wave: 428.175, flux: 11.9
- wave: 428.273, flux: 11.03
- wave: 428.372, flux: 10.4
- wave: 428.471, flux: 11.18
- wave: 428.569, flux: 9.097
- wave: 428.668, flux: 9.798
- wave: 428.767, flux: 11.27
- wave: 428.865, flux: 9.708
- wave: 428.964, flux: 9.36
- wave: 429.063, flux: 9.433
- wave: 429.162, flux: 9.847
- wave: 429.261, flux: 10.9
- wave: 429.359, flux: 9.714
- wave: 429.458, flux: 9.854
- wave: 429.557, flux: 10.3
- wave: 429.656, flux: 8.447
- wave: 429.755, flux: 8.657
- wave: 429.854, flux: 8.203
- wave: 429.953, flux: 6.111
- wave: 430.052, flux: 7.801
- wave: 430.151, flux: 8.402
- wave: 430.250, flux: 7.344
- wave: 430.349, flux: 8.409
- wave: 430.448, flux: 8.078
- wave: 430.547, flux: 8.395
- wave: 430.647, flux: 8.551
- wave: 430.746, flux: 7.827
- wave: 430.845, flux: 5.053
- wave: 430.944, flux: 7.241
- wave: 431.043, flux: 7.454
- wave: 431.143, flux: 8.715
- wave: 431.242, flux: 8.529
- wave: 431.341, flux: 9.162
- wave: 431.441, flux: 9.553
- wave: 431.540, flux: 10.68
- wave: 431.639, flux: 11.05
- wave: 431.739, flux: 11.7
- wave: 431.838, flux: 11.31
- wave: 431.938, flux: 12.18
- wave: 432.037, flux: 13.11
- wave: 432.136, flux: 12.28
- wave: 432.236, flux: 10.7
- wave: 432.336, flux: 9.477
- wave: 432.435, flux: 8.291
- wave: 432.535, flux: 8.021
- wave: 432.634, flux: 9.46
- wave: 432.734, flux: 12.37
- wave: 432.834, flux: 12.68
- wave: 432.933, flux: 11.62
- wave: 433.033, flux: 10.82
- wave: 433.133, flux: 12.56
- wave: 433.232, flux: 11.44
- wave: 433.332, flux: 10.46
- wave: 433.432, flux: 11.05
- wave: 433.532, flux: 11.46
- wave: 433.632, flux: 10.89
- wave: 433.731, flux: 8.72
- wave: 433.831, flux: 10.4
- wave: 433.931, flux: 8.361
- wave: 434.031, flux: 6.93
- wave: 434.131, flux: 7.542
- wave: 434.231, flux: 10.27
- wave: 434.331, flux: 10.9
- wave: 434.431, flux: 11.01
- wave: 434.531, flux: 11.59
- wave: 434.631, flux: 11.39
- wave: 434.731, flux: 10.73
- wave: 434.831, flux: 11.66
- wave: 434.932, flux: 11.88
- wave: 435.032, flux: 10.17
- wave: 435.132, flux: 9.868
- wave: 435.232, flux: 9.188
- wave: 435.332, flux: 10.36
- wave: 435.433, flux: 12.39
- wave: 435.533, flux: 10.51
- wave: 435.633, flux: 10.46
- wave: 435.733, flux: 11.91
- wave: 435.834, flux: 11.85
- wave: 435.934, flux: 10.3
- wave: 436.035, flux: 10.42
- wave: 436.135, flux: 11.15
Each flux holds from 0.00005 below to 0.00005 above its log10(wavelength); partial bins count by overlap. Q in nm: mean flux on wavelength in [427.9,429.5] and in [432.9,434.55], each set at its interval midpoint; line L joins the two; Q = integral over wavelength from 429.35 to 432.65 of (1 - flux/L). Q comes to 0.39 nm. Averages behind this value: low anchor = 10.3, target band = 9.11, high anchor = 10.3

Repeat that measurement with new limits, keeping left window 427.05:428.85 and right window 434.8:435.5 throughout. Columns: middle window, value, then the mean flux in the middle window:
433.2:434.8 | 0.071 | 10.2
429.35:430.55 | 0.232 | 8.4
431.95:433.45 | -0.056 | 11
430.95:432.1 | 0.032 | 10.2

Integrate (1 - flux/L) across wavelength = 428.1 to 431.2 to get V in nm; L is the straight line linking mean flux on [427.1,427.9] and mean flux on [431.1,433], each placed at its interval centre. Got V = 0.36 nm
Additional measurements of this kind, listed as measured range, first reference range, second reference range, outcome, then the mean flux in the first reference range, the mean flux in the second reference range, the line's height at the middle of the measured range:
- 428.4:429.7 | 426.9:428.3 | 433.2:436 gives 0.05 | 10.3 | 10.5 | 10.3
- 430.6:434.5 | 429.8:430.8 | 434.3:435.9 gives -0.28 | 7.9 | 11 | 9.35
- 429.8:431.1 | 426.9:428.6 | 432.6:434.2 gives 0.34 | 10.3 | 10.4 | 10.4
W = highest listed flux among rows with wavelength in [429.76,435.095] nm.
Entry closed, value 13.11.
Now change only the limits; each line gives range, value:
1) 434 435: 11.88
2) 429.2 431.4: 10.9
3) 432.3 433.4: 12.68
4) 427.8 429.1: 11.99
